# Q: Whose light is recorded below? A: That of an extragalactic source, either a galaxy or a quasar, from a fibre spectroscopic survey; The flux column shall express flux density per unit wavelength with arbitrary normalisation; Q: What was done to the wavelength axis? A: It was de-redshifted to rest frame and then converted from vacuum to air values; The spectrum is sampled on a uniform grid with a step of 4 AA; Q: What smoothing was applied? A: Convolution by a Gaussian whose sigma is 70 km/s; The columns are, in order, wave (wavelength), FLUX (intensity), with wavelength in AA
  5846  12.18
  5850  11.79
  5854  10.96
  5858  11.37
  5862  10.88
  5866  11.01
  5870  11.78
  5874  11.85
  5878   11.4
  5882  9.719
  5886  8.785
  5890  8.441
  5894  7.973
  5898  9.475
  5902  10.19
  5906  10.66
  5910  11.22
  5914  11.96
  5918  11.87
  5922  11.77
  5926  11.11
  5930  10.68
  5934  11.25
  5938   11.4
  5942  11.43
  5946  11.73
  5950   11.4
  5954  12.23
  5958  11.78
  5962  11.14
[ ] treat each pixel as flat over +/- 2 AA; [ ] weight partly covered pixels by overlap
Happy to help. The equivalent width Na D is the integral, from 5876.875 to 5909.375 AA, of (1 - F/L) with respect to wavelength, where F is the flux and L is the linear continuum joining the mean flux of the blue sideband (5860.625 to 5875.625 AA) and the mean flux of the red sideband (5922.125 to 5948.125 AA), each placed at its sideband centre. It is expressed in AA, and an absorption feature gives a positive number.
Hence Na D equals 5.0 AA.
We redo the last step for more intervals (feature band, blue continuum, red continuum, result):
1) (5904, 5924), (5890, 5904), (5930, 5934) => -3.0 AA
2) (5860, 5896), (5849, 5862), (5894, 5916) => 2.3 AA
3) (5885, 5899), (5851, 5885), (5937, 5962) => 3.3 AA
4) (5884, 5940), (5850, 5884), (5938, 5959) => 4.8 AA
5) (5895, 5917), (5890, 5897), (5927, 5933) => -3.4 AA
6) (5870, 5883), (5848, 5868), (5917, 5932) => 0.0 AA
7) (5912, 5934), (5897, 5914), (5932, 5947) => -0.8 AA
